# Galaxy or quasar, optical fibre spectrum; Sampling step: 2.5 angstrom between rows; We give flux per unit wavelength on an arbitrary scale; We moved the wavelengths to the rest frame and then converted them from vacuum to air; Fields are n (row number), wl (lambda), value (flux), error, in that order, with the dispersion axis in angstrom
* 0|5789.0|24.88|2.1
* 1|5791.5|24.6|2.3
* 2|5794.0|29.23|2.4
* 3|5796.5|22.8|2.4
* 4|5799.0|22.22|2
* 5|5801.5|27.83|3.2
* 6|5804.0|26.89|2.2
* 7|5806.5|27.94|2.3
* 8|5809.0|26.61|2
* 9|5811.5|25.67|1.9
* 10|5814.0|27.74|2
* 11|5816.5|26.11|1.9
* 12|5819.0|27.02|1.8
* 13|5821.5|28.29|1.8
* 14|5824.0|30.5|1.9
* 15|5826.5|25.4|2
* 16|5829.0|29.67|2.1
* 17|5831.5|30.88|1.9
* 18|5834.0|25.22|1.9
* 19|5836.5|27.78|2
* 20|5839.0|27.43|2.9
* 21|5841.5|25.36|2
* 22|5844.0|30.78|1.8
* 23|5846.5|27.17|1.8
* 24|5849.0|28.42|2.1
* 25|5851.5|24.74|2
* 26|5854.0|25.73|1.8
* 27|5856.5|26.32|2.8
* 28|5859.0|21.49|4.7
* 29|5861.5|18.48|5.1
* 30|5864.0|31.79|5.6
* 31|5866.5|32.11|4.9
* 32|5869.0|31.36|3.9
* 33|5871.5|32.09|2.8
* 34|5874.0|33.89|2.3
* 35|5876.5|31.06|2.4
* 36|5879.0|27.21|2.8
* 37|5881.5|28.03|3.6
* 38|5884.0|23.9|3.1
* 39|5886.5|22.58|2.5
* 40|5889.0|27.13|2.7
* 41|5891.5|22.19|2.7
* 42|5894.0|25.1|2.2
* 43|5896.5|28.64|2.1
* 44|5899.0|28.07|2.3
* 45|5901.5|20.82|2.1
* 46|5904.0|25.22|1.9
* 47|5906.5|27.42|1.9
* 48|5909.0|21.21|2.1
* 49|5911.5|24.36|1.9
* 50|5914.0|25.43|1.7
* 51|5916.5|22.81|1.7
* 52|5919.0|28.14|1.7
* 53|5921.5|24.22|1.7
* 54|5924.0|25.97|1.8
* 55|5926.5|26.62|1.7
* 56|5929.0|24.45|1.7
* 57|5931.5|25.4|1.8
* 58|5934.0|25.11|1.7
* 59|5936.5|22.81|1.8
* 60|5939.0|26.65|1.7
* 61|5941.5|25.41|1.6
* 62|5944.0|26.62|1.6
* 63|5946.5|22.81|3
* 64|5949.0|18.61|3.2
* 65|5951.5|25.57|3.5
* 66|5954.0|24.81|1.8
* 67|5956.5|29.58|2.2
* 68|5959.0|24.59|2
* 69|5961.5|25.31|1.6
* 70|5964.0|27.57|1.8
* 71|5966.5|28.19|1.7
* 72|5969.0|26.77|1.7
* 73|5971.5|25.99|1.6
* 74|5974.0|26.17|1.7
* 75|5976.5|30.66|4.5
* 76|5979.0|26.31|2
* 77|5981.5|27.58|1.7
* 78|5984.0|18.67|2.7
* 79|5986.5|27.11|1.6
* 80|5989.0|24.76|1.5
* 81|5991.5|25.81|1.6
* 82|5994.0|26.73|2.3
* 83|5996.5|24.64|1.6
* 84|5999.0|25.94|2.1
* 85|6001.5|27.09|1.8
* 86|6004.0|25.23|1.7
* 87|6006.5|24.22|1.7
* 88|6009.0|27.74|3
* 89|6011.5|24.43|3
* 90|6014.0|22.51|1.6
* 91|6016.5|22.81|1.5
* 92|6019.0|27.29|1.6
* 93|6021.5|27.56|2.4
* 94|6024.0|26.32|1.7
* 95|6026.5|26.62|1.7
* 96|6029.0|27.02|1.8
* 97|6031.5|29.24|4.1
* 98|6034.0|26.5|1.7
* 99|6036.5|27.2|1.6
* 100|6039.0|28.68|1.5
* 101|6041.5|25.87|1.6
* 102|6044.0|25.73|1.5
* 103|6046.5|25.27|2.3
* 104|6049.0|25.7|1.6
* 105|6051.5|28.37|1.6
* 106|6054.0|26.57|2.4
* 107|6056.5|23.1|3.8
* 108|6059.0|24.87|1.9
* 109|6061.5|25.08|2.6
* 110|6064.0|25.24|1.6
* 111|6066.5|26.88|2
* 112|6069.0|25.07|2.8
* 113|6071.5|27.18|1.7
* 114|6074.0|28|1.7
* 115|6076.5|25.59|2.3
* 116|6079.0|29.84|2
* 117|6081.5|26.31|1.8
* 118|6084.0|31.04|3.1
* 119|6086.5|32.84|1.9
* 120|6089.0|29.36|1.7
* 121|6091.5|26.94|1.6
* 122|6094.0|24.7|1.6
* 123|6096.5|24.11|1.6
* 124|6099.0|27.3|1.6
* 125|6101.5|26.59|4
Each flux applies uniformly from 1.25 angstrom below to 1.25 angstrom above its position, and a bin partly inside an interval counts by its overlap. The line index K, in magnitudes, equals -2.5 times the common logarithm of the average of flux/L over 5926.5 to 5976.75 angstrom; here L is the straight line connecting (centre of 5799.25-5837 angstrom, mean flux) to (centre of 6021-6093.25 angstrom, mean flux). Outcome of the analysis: 0.066 mag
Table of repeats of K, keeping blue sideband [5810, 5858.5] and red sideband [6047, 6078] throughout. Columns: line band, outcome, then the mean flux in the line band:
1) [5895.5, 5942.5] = 0.07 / 25.2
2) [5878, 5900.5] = 0.05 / 25.8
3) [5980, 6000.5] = 0.05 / 25.2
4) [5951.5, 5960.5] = 0.02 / 26.2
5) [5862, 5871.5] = -0.14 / 30.7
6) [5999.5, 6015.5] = 0.05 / 25.2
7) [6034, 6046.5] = -0.02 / 26.7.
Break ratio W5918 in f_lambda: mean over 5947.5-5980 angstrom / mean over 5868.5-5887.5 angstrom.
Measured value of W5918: 0.91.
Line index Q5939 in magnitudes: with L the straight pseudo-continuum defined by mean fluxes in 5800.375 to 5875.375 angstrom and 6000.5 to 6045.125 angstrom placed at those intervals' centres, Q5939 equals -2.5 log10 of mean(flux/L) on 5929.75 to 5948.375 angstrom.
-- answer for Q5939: 0.09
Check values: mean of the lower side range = 27.7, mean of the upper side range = 26.2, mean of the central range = 24.7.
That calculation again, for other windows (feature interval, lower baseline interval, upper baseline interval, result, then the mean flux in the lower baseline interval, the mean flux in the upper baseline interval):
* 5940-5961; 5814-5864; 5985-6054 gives 0.07 mag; 26.8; 26.1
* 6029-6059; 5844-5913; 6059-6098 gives 0.02 mag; 26.6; 27.1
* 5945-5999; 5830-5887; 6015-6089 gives 0.06 mag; 27.6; 26.8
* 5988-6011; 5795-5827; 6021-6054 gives 0.04 mag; 26.6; 26.9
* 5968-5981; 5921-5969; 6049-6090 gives -0.06 mag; 25.3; 27.1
